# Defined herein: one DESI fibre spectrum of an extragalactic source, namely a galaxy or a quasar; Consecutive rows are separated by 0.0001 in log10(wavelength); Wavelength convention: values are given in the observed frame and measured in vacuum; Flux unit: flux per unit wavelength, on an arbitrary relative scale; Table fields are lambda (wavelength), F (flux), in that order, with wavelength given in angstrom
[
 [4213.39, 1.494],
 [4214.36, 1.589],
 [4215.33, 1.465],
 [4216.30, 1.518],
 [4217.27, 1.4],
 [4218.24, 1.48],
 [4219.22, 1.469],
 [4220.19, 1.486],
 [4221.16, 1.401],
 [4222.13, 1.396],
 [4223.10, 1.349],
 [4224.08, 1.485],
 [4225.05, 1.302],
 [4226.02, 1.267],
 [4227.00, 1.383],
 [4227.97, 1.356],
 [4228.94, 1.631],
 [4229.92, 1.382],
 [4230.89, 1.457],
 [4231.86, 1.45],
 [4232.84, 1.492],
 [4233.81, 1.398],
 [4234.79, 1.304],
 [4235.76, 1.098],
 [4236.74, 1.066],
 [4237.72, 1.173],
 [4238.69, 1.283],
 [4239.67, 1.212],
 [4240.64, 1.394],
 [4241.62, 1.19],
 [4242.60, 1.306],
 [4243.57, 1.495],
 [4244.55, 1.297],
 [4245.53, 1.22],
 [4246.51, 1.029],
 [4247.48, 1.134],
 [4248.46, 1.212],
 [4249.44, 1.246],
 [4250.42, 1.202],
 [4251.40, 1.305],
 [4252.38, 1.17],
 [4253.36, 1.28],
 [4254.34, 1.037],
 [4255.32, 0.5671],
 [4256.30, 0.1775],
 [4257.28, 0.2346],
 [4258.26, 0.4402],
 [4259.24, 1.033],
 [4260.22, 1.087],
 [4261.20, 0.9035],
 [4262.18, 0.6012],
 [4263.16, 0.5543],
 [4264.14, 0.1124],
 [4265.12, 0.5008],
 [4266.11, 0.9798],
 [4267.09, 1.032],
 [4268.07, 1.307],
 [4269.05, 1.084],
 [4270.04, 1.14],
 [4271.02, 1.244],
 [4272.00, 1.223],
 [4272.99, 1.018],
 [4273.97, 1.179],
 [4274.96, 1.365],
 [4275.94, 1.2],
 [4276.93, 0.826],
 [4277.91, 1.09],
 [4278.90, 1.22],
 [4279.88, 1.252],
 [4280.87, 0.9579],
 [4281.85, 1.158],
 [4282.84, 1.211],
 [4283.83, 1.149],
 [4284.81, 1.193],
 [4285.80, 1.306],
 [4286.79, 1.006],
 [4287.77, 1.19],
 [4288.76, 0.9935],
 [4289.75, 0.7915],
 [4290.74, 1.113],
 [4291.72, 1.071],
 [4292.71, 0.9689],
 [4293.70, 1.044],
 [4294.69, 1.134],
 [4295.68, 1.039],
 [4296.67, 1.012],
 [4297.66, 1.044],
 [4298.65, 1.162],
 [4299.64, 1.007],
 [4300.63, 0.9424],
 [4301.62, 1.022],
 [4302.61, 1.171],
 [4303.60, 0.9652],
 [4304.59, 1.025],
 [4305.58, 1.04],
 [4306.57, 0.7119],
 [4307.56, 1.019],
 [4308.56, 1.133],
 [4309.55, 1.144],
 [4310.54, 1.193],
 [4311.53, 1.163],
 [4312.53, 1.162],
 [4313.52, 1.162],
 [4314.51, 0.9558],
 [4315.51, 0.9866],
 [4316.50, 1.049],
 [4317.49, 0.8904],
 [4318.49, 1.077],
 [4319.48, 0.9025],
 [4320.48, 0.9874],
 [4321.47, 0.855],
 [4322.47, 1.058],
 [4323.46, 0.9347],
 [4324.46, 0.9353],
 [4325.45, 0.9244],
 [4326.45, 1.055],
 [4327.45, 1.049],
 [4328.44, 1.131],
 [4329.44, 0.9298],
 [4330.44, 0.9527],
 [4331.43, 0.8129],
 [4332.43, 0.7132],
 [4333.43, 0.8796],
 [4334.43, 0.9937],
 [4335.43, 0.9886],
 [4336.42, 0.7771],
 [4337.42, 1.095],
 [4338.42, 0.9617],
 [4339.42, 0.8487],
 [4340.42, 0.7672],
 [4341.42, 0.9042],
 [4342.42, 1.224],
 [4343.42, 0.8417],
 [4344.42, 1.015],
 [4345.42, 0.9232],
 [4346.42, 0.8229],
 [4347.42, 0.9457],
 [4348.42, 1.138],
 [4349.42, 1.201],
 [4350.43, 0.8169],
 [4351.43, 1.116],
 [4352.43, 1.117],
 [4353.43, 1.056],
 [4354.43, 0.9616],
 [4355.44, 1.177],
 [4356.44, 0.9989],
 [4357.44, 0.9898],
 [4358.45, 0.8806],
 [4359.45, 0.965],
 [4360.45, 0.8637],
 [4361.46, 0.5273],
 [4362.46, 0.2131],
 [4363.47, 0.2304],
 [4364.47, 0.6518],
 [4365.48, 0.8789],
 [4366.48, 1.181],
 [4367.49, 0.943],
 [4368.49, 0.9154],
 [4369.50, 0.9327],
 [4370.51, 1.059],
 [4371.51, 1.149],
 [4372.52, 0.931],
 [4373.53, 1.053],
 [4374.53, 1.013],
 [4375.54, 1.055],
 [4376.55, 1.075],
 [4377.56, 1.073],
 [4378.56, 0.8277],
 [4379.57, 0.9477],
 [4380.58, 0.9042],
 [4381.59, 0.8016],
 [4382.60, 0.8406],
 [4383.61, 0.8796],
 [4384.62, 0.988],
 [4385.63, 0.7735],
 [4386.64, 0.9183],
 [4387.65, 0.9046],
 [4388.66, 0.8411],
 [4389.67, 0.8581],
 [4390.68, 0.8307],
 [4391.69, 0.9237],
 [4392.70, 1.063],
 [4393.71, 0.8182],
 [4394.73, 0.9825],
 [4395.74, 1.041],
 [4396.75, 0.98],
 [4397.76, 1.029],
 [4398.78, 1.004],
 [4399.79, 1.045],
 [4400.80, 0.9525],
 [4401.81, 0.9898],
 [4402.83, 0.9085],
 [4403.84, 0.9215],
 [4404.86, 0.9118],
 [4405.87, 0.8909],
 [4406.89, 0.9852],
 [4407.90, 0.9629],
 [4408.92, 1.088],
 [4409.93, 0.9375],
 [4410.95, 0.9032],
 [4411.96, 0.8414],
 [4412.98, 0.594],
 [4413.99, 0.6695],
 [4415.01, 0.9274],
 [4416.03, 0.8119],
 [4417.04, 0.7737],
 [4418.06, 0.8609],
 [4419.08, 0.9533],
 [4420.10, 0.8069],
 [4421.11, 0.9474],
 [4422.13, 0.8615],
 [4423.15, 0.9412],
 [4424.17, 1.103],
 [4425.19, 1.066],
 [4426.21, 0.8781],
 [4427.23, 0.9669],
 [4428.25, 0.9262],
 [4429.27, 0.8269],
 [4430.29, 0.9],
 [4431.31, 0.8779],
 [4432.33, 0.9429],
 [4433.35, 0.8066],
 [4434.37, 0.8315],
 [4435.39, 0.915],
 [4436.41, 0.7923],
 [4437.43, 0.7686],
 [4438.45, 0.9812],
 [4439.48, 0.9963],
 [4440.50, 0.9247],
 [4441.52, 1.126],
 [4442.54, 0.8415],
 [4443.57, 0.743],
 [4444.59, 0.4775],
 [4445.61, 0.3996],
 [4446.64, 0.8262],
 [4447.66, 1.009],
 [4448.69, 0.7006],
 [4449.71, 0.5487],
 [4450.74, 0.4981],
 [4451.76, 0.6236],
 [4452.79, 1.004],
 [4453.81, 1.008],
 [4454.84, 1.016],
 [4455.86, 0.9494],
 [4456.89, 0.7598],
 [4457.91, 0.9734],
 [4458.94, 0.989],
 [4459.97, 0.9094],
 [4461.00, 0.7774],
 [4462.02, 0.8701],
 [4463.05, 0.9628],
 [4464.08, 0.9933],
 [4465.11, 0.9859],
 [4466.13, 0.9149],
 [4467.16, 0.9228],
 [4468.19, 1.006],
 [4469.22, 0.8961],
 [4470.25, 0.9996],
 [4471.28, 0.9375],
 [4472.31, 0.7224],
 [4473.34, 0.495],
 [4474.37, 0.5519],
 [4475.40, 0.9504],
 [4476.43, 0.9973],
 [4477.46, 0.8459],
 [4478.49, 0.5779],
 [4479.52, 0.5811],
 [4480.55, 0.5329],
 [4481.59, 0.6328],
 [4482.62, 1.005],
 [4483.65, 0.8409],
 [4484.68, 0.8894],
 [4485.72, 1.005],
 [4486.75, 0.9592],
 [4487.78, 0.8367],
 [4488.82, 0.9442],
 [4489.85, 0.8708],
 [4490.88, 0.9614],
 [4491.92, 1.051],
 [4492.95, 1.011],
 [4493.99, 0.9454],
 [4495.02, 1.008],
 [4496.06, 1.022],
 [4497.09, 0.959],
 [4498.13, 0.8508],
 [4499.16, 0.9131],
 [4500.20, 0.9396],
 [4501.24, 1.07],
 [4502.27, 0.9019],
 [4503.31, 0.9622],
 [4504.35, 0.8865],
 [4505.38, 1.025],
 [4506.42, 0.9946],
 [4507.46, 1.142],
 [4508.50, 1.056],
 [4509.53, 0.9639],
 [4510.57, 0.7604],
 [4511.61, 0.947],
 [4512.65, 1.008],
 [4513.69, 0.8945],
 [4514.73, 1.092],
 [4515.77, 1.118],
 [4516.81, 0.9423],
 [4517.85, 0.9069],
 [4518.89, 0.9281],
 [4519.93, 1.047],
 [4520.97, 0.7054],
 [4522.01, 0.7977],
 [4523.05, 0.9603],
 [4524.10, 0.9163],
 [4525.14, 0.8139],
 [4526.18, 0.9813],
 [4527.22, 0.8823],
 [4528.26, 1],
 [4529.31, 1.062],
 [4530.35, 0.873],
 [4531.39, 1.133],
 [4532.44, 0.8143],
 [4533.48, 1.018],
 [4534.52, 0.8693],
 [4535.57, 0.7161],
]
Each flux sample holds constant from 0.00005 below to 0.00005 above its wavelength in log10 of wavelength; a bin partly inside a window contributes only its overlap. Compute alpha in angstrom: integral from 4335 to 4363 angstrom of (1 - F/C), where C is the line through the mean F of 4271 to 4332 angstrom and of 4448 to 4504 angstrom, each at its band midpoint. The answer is 2.0 angstrom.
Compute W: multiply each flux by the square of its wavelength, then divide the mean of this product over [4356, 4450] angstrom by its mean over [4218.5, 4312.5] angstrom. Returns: 0.8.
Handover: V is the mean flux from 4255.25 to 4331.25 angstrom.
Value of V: 0.995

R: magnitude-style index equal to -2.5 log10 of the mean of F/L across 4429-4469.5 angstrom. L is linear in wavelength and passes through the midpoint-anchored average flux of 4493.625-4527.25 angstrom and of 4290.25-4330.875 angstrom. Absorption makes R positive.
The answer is 0.14 mag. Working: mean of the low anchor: 1.03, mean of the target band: 0.858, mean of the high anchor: 0.951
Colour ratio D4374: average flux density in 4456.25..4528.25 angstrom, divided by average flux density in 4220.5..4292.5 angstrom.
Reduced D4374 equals 0.81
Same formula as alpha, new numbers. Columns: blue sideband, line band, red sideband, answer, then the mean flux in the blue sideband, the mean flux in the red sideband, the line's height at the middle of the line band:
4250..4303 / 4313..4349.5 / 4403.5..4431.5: -0.1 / 1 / 0.898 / 0.961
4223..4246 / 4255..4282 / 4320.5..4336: 6.3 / 1.33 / 0.948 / 1.19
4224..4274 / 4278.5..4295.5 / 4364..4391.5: -0.8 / 1.1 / 0.934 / 1.05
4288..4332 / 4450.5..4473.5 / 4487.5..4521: 2.0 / 1.02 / 0.964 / 0.976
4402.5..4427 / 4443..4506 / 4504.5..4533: 4.8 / 0.898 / 0.954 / 0.93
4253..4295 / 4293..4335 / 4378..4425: -2.4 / 0.975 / 0.909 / 0.954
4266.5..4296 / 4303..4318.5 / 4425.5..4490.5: 0.4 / 1.12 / 0.846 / 1.07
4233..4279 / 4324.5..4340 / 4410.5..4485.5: 0.4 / 1.05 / 0.846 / 0.967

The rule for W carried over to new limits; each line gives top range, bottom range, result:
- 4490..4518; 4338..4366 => 1.17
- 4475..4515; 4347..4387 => 1.05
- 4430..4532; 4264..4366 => 0.97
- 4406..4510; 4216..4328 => 0.87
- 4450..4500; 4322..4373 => 1.00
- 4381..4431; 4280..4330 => 0.91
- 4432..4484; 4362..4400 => 0.95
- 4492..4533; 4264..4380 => 1.05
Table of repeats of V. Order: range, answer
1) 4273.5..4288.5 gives 1.15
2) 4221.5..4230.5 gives 1.4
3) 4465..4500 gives 0.871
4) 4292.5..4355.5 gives 0.999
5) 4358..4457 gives 0.881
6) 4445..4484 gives 0.82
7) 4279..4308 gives 1.06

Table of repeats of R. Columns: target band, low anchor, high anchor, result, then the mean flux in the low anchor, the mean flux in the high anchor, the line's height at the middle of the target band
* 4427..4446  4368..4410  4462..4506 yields 0.09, 0.953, 0.89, 0.921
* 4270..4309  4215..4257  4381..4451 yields 0.07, 1.27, 0.88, 1.16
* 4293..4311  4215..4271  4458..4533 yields 0.06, 1.16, 0.912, 1.1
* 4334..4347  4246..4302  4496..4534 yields 0.07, 1.01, 0.953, 0.994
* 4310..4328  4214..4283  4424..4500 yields 0.05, 1.16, 0.866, 1.06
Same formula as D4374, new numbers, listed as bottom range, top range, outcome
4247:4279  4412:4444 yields 0.92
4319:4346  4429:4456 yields 0.88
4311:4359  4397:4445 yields 0.92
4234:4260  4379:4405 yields 0.85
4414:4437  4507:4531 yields 1.06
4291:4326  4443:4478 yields 0.81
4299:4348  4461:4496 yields 0.89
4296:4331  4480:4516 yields 0.92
